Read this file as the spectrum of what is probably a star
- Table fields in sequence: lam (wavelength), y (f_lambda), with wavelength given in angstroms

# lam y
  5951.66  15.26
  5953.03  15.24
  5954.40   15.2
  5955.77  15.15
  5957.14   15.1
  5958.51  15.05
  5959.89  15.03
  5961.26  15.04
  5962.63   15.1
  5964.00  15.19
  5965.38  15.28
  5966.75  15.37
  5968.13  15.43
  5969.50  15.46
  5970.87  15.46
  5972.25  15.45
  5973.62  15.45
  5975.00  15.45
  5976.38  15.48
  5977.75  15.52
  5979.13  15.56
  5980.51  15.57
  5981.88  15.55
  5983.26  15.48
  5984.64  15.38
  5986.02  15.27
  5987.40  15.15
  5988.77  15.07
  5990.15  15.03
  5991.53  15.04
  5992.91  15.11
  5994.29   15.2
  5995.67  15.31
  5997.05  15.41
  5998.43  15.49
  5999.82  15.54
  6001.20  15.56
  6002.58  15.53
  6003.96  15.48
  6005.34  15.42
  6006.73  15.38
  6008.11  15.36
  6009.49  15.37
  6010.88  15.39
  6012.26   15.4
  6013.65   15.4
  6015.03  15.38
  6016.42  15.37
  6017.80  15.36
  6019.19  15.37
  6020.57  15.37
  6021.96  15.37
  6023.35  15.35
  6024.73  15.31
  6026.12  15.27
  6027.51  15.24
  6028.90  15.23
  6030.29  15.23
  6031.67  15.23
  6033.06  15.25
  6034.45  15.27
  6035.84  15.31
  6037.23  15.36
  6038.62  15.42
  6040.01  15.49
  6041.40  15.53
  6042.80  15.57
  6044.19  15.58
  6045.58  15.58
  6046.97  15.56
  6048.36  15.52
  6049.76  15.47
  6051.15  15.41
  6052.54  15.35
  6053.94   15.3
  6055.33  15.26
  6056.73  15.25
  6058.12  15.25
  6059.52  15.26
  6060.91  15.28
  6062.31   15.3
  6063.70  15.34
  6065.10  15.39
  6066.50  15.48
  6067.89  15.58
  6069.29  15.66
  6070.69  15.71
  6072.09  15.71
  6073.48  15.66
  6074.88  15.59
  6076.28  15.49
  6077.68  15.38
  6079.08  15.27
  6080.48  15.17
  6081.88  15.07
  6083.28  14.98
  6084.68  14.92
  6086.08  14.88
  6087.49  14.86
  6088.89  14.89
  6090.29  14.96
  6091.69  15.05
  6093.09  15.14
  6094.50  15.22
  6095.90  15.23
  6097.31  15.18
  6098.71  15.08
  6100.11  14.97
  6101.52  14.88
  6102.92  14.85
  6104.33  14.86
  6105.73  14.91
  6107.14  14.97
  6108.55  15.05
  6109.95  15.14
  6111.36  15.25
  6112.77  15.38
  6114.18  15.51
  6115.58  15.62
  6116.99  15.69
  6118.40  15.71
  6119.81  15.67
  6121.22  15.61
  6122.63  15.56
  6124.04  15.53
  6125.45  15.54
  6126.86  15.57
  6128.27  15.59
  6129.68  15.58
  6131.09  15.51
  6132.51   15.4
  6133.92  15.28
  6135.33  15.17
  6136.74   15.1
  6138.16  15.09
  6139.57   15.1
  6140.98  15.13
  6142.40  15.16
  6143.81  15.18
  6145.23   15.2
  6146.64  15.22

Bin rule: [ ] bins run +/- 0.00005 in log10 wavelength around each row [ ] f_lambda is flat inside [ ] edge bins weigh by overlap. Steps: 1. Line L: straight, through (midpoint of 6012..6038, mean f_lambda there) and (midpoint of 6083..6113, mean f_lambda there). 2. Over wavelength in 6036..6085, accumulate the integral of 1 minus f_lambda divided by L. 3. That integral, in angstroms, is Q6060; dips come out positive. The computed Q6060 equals -0.7 angstroms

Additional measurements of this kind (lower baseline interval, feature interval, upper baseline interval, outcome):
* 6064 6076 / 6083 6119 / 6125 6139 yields 0.83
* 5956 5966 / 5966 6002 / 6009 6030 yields -0.42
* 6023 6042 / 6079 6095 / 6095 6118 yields 0.20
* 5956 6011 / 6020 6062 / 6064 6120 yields -0.20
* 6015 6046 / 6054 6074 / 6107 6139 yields -0.06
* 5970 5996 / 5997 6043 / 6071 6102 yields -0.29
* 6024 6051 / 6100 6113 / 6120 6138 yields 0.35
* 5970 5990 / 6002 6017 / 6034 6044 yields 0.01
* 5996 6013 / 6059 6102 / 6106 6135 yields 0.54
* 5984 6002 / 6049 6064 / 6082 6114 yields -0.18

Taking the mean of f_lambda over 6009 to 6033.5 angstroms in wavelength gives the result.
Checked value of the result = 15.3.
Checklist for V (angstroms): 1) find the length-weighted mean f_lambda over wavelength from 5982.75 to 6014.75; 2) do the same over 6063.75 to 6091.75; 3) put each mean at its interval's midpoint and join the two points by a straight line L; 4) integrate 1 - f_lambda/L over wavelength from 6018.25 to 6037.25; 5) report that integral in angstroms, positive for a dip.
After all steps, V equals 0.03 angstroms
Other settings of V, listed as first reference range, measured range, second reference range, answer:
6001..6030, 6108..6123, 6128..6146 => -0.19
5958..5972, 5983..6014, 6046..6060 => -0.09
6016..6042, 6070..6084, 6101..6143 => -0.07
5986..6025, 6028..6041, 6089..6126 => 0.00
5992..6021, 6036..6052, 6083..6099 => -0.27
